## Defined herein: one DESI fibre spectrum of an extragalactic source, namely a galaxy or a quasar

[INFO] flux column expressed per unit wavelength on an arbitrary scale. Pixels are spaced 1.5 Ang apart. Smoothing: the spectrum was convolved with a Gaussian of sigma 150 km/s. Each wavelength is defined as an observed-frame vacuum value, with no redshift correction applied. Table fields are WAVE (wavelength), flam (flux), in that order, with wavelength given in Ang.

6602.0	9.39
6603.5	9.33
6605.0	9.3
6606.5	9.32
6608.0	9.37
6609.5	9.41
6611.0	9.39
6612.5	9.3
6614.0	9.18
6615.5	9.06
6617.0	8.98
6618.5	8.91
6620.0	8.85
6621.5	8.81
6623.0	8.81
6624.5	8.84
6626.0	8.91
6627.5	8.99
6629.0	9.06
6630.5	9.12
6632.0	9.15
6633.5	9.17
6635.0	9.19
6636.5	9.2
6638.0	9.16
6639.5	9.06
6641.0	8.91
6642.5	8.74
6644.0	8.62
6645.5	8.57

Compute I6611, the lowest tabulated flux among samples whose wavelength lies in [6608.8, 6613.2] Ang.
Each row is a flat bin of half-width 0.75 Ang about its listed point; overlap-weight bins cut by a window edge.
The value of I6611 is 9.3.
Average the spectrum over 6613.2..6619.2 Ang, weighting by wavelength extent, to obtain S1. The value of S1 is 9.04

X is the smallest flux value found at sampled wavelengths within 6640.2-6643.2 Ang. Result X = 8.74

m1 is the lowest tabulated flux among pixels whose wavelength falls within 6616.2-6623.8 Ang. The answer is 8.81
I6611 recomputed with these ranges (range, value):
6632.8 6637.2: 9.17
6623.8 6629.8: 8.84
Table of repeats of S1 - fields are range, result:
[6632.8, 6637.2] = 9.19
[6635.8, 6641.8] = 9.08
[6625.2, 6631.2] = 9.02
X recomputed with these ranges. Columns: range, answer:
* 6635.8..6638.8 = 9.16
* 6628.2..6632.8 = 9.06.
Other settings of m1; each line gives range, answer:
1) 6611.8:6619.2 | 8.91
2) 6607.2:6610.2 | 9.37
